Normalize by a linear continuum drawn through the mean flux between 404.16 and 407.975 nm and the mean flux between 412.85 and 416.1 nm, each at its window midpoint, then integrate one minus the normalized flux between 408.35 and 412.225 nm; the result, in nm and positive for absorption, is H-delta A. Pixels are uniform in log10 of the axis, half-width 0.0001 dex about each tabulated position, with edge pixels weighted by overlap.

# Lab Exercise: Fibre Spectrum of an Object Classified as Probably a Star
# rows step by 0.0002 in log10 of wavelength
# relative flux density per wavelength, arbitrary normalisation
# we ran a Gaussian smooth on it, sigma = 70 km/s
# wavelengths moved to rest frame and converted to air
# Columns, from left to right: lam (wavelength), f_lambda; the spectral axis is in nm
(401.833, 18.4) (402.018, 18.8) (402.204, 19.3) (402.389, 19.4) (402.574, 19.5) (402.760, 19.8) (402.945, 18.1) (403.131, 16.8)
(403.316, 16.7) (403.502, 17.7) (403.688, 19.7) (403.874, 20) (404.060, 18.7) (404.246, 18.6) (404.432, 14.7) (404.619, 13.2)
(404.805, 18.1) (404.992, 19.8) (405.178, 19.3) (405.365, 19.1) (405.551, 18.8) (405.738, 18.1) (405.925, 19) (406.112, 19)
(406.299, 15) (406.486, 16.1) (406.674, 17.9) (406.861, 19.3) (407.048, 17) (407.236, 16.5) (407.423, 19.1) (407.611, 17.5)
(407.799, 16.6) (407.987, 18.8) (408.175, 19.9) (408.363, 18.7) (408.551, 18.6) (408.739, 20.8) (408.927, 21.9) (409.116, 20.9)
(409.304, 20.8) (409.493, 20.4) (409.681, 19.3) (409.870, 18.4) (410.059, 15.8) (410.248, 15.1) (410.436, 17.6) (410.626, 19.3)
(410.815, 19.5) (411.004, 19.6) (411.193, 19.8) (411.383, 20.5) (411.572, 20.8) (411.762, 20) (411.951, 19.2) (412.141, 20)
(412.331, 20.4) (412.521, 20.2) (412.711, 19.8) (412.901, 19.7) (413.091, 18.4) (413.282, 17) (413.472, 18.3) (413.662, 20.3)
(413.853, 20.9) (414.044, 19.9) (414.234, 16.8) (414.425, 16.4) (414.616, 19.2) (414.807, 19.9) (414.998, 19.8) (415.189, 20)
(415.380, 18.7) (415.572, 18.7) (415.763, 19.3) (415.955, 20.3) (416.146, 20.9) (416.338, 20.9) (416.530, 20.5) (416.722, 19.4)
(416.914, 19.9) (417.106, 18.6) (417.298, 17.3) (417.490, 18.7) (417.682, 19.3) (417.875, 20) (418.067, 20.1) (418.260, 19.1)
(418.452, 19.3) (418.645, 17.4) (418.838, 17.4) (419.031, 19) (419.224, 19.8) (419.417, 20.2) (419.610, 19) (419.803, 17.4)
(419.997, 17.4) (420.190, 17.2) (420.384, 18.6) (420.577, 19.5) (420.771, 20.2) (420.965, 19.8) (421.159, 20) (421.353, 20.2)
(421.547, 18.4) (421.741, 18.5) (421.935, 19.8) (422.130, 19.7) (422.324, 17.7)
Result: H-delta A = -0.22 nm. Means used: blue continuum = 17.7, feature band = 19.4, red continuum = 19.1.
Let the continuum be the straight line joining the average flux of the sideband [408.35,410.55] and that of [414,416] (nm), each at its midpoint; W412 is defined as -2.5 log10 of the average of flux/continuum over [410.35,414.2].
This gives -0.03 mag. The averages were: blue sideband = 19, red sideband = 18.9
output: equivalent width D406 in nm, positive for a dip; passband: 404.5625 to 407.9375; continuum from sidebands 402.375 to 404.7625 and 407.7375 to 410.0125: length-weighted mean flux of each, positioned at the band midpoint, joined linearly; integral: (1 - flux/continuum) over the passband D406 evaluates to 0.16 nm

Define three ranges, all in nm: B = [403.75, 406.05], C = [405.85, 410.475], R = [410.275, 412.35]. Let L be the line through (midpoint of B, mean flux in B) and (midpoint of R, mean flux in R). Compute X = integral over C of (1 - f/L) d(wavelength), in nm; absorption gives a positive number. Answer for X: 0.11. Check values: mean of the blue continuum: 18.2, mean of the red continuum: 19.5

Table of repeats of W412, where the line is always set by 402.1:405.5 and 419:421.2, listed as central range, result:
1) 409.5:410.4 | 0.061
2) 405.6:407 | 0.036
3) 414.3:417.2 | -0.039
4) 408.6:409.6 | -0.130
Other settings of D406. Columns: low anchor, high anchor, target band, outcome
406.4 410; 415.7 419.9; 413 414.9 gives 0.038 nm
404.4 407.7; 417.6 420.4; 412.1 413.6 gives -0.080 nm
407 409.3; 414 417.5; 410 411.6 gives 0.035 nm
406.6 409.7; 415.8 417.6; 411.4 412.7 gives -0.054 nm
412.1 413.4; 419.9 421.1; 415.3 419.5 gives -0.065 nm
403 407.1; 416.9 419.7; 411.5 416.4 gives -0.217 nm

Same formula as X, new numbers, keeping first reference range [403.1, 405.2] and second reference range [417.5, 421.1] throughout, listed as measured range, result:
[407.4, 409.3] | -0.13 nm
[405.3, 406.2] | -0.05 nm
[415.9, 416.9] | -0.09 nm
